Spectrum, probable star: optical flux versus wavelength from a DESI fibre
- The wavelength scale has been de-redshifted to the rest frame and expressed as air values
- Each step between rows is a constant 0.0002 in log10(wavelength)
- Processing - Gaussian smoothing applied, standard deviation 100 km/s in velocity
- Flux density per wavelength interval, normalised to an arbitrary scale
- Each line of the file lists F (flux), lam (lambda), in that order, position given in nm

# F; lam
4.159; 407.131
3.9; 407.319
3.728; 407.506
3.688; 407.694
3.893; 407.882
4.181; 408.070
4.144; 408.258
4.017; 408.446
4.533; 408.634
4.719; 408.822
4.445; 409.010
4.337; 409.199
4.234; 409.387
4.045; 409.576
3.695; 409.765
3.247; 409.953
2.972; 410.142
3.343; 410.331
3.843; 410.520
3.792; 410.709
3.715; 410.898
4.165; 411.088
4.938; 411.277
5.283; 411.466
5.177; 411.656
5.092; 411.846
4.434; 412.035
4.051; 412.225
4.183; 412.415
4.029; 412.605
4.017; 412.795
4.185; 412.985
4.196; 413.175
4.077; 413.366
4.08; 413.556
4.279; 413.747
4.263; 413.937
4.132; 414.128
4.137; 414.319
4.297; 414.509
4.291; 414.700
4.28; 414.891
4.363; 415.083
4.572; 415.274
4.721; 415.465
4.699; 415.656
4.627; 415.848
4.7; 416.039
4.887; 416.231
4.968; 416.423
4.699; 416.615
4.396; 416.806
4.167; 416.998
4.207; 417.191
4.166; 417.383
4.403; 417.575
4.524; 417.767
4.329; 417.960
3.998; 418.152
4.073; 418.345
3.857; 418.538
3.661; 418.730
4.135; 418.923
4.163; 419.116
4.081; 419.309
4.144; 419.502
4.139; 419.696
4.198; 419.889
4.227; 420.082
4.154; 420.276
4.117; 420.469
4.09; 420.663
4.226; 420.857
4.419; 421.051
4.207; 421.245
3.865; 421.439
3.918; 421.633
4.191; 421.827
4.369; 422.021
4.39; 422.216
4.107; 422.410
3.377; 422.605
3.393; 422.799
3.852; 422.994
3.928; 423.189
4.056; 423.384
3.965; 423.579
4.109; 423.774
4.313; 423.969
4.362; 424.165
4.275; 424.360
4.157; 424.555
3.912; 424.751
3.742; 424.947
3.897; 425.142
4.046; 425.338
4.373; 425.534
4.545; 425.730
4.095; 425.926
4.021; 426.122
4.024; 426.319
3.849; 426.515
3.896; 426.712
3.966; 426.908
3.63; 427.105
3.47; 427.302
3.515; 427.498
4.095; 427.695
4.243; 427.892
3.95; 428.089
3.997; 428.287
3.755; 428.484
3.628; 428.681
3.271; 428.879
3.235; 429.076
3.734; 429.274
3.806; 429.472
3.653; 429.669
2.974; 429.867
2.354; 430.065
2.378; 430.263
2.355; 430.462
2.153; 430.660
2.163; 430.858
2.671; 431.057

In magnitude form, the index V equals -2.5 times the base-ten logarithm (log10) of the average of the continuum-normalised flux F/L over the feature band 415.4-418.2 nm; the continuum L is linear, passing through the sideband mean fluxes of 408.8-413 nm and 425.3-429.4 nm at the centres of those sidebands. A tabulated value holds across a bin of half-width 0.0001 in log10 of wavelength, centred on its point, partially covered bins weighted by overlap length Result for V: -0.11 mag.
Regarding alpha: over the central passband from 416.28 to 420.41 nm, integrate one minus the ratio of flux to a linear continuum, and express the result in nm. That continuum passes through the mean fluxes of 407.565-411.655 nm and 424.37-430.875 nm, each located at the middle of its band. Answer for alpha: -0.39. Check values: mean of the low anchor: 4.08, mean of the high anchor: 3.63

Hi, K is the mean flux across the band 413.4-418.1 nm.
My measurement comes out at 4.42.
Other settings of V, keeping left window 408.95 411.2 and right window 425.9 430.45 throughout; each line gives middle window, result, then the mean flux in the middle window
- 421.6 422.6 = -0.13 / 4.14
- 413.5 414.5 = -0.12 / 4.19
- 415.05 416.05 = -0.23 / 4.63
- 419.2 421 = -0.13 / 4.16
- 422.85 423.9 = -0.09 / 3.96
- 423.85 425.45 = -0.13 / 4.09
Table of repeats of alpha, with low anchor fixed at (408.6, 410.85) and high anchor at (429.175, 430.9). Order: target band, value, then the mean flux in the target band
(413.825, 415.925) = -0.43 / 4.4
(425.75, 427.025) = -0.40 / 4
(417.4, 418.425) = -0.23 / 4.26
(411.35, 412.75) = -0.29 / 4.59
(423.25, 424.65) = -0.44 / 4.17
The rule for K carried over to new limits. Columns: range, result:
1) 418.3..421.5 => 4.11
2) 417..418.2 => 4.27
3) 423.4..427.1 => 4.07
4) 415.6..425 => 4.18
